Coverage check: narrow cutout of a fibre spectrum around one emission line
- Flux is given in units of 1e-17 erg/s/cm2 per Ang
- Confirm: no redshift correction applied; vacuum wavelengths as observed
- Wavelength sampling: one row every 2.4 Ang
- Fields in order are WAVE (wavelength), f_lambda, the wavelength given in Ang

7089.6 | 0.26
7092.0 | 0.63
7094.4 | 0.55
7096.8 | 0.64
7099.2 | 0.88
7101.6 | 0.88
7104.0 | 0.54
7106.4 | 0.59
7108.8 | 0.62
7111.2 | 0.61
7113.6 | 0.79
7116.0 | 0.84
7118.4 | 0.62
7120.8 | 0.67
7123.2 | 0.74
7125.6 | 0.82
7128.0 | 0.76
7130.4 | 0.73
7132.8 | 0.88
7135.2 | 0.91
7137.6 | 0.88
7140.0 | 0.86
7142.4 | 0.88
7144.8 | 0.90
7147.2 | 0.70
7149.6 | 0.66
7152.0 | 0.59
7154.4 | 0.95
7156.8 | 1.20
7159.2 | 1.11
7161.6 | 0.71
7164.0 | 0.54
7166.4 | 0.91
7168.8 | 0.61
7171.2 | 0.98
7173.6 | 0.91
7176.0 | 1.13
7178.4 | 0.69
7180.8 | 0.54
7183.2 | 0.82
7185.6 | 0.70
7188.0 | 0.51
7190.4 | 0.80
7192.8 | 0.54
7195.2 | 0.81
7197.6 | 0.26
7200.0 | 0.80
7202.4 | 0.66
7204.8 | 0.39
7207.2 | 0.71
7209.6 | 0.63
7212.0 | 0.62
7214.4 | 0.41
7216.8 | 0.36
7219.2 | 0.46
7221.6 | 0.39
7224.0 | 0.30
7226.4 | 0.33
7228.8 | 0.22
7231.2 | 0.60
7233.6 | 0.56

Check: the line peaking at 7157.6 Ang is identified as C IV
